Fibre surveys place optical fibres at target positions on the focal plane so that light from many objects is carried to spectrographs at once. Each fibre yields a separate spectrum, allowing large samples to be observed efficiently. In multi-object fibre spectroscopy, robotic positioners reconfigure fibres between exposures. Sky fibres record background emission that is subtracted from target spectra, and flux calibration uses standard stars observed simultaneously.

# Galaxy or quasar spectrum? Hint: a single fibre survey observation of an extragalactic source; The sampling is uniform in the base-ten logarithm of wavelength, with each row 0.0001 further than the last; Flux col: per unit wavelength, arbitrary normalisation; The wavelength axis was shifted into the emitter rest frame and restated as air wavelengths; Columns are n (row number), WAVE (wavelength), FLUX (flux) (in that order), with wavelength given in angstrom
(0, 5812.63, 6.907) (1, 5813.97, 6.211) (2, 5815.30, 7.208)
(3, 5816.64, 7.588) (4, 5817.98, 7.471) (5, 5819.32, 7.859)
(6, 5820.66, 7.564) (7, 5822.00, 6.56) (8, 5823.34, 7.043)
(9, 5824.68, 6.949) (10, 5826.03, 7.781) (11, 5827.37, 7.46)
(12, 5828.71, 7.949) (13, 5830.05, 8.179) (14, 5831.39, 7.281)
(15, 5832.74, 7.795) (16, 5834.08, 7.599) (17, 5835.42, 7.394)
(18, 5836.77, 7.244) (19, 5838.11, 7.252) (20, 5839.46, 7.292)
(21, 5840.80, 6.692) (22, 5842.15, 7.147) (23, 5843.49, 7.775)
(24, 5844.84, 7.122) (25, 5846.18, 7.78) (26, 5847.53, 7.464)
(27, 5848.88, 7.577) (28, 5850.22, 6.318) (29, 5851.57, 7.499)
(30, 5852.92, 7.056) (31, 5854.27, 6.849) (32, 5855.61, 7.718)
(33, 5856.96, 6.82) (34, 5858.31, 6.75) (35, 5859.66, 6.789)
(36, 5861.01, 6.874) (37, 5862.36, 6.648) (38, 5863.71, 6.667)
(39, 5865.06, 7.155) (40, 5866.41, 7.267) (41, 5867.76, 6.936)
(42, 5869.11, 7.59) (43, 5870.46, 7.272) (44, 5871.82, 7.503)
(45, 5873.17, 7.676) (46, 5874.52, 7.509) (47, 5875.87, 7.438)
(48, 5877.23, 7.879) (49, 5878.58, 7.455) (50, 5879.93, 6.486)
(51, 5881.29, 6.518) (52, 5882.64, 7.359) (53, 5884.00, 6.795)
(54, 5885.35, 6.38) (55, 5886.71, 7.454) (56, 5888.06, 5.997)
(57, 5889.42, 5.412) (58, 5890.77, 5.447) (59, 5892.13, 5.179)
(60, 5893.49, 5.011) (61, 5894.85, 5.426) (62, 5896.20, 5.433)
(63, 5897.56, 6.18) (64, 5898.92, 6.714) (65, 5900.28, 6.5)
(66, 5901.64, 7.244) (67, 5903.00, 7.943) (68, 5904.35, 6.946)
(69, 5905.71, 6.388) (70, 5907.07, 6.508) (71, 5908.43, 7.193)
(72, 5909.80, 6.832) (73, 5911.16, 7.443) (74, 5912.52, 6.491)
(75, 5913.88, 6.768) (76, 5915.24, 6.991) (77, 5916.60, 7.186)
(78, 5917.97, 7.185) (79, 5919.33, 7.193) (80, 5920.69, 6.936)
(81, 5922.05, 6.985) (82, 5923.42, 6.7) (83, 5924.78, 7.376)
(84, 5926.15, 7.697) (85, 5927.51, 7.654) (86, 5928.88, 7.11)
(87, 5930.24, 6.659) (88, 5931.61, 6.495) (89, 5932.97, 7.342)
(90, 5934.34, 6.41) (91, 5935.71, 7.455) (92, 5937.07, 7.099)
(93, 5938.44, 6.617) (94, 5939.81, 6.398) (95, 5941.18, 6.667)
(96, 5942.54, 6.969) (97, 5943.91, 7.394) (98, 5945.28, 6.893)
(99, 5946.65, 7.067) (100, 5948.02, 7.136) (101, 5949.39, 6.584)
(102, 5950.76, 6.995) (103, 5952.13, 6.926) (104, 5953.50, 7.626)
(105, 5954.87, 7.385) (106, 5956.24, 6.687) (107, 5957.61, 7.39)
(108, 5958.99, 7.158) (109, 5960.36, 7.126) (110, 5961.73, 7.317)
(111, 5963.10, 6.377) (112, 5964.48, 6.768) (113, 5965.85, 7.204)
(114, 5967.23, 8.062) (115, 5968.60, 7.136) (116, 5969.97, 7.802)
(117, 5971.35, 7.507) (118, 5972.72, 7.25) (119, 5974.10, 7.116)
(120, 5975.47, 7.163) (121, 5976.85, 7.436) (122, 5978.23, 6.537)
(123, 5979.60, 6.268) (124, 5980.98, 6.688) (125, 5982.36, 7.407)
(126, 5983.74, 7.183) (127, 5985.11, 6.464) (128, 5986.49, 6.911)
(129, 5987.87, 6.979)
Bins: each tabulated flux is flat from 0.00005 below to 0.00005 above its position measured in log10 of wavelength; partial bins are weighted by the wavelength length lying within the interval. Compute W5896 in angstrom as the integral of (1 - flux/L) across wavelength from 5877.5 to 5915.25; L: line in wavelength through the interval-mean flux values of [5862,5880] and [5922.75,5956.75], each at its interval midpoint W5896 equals 3.5 angstrom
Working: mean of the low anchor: 7.29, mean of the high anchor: 7.02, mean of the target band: 6.52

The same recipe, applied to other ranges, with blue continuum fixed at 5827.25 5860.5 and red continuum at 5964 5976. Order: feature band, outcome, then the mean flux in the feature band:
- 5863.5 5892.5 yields 1.65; 6.9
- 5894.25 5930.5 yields 2.21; 6.88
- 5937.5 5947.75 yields 0.65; 6.87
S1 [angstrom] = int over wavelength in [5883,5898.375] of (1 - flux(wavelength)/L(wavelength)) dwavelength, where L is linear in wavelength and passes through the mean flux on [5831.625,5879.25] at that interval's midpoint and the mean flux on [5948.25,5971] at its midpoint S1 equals 2.8 angstrom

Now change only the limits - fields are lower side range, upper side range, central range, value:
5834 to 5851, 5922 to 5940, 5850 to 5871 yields 0.6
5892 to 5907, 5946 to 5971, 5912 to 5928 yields -1.2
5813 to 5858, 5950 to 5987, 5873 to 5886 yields 0.2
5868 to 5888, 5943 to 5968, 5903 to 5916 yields 0.5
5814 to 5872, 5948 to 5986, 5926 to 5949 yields 0.5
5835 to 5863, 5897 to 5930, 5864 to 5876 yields -0.4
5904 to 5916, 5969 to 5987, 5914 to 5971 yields -1.1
